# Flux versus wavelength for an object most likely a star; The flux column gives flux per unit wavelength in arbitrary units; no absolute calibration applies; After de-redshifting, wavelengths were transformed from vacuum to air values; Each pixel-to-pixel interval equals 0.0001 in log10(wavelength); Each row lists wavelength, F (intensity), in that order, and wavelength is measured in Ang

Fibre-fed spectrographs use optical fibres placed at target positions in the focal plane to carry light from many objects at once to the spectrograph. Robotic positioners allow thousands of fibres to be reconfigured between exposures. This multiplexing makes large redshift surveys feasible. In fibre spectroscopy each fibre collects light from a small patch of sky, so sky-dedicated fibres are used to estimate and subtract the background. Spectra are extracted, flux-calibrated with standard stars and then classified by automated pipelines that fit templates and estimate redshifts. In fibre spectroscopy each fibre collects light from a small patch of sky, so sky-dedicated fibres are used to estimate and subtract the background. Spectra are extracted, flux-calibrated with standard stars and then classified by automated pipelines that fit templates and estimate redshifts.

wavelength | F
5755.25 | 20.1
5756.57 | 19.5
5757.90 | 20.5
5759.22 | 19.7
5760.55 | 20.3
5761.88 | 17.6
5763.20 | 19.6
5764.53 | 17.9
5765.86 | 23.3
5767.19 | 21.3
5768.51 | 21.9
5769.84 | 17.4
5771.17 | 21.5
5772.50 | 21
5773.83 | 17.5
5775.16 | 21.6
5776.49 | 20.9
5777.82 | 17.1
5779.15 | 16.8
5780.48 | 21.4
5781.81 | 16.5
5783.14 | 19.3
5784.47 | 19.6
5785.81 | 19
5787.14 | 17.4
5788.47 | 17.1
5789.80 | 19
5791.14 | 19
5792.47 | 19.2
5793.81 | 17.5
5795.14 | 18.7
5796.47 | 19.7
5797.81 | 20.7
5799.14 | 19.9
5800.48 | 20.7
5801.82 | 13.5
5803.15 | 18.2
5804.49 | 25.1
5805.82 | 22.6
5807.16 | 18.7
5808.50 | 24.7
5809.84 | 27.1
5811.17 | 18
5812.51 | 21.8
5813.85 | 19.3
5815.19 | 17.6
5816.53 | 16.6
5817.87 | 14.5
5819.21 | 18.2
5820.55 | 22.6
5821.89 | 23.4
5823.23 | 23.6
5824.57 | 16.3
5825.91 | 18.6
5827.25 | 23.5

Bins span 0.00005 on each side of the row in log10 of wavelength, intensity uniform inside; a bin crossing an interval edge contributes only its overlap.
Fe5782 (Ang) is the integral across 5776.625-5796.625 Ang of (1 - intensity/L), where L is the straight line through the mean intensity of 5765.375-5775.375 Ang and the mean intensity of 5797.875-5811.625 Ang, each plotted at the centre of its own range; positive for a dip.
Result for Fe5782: 2.14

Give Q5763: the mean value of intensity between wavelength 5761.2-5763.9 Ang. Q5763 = 18.6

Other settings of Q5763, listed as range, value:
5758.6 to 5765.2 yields 19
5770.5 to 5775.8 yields 20.4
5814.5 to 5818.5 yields 16.3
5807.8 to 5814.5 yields 22.2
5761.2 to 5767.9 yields 20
